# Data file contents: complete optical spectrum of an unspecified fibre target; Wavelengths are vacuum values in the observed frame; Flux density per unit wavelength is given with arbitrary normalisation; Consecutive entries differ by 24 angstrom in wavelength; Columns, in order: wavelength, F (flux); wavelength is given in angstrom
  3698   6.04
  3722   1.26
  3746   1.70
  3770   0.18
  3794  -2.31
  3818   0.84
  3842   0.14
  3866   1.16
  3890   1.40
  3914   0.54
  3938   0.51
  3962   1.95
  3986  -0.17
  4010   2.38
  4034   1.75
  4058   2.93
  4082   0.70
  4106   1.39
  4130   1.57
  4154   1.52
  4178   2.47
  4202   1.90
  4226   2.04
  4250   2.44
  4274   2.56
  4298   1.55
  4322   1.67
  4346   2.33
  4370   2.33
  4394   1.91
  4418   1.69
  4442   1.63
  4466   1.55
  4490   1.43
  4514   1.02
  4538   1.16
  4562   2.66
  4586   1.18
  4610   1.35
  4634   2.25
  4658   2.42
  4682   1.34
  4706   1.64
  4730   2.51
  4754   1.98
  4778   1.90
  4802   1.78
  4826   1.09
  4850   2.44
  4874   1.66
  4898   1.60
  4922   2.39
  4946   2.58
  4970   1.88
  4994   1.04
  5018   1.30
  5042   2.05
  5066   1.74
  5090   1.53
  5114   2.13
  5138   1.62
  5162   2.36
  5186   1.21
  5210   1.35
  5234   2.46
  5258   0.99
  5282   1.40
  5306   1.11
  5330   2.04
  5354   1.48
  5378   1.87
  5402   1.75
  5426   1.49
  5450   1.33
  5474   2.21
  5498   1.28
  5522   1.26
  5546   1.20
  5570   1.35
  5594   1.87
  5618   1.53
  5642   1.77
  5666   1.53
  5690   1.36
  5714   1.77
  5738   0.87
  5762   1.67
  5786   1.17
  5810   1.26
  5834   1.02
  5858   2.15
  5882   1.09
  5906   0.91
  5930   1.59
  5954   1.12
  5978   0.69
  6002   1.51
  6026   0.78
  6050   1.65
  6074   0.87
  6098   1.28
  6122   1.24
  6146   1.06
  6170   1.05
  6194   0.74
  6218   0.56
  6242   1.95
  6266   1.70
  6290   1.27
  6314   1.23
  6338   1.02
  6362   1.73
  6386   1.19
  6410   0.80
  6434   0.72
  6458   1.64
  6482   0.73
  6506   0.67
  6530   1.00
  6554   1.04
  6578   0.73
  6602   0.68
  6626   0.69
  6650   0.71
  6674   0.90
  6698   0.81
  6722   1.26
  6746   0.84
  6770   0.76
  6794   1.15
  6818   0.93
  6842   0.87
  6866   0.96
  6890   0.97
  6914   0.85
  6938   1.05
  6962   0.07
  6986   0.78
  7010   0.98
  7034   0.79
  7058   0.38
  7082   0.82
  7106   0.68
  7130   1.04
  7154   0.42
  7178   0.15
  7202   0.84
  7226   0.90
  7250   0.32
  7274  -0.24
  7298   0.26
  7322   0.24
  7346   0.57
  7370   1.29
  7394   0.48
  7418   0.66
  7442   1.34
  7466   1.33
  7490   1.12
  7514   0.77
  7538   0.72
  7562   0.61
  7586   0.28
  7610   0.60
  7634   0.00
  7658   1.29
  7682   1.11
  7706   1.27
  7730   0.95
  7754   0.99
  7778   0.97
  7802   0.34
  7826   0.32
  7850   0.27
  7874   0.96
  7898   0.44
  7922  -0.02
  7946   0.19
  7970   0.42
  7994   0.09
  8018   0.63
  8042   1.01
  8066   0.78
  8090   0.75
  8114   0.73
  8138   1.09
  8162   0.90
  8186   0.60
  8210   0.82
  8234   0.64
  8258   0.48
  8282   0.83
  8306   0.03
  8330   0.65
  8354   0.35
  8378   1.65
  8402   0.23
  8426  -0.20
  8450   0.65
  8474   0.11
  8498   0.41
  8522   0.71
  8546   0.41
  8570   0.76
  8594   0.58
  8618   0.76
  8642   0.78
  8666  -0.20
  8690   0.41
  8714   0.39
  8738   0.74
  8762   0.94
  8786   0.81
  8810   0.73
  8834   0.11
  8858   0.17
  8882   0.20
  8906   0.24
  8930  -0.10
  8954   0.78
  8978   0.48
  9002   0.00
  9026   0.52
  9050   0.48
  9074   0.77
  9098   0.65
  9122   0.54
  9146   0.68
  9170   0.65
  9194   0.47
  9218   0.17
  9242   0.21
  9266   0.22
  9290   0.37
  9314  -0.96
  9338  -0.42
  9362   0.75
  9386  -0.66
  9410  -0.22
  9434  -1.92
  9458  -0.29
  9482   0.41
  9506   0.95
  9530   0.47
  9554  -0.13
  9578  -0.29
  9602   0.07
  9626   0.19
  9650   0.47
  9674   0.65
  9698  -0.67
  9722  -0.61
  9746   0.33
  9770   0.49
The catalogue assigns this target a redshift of 1.25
